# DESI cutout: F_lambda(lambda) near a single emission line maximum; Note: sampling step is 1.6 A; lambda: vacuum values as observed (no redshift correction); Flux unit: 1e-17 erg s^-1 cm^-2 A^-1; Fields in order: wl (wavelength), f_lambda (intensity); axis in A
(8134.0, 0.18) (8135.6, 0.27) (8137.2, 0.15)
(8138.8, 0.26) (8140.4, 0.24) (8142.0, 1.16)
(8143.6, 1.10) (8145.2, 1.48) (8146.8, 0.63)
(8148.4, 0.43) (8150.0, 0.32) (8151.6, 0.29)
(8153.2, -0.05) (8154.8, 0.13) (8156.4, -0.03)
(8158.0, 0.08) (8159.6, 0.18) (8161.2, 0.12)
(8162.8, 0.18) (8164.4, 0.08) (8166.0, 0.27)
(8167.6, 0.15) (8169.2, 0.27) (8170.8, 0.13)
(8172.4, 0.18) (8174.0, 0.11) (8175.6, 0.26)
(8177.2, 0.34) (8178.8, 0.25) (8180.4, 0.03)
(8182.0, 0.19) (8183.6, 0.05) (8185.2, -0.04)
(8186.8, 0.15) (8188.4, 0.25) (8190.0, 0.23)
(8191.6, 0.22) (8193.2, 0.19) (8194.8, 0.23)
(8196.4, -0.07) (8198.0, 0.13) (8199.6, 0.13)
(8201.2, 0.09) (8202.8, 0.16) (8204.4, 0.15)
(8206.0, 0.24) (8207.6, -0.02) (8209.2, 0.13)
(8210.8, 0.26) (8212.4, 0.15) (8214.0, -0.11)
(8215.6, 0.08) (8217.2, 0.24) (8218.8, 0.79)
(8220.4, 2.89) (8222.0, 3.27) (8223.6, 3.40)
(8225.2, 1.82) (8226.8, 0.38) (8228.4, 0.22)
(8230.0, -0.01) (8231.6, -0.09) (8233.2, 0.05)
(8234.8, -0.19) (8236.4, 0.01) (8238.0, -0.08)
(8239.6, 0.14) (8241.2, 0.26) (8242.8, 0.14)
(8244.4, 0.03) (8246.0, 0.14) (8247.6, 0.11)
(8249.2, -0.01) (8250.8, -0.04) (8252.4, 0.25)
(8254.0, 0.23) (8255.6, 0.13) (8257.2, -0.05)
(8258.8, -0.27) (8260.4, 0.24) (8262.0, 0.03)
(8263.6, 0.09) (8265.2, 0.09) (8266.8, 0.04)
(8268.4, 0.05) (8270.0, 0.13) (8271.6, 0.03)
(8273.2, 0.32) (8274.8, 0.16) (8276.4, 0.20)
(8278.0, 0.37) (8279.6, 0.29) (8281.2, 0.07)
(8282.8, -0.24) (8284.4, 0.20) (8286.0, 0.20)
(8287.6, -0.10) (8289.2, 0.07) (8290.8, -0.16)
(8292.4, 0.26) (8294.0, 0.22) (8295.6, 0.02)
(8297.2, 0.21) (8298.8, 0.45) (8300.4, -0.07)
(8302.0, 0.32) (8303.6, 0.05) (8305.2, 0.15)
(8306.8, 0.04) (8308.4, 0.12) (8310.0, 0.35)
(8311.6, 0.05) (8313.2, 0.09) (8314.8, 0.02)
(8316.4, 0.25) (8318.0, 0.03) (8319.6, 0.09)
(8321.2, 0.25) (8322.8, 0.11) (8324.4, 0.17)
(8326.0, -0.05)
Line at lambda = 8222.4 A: [O III] 5007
